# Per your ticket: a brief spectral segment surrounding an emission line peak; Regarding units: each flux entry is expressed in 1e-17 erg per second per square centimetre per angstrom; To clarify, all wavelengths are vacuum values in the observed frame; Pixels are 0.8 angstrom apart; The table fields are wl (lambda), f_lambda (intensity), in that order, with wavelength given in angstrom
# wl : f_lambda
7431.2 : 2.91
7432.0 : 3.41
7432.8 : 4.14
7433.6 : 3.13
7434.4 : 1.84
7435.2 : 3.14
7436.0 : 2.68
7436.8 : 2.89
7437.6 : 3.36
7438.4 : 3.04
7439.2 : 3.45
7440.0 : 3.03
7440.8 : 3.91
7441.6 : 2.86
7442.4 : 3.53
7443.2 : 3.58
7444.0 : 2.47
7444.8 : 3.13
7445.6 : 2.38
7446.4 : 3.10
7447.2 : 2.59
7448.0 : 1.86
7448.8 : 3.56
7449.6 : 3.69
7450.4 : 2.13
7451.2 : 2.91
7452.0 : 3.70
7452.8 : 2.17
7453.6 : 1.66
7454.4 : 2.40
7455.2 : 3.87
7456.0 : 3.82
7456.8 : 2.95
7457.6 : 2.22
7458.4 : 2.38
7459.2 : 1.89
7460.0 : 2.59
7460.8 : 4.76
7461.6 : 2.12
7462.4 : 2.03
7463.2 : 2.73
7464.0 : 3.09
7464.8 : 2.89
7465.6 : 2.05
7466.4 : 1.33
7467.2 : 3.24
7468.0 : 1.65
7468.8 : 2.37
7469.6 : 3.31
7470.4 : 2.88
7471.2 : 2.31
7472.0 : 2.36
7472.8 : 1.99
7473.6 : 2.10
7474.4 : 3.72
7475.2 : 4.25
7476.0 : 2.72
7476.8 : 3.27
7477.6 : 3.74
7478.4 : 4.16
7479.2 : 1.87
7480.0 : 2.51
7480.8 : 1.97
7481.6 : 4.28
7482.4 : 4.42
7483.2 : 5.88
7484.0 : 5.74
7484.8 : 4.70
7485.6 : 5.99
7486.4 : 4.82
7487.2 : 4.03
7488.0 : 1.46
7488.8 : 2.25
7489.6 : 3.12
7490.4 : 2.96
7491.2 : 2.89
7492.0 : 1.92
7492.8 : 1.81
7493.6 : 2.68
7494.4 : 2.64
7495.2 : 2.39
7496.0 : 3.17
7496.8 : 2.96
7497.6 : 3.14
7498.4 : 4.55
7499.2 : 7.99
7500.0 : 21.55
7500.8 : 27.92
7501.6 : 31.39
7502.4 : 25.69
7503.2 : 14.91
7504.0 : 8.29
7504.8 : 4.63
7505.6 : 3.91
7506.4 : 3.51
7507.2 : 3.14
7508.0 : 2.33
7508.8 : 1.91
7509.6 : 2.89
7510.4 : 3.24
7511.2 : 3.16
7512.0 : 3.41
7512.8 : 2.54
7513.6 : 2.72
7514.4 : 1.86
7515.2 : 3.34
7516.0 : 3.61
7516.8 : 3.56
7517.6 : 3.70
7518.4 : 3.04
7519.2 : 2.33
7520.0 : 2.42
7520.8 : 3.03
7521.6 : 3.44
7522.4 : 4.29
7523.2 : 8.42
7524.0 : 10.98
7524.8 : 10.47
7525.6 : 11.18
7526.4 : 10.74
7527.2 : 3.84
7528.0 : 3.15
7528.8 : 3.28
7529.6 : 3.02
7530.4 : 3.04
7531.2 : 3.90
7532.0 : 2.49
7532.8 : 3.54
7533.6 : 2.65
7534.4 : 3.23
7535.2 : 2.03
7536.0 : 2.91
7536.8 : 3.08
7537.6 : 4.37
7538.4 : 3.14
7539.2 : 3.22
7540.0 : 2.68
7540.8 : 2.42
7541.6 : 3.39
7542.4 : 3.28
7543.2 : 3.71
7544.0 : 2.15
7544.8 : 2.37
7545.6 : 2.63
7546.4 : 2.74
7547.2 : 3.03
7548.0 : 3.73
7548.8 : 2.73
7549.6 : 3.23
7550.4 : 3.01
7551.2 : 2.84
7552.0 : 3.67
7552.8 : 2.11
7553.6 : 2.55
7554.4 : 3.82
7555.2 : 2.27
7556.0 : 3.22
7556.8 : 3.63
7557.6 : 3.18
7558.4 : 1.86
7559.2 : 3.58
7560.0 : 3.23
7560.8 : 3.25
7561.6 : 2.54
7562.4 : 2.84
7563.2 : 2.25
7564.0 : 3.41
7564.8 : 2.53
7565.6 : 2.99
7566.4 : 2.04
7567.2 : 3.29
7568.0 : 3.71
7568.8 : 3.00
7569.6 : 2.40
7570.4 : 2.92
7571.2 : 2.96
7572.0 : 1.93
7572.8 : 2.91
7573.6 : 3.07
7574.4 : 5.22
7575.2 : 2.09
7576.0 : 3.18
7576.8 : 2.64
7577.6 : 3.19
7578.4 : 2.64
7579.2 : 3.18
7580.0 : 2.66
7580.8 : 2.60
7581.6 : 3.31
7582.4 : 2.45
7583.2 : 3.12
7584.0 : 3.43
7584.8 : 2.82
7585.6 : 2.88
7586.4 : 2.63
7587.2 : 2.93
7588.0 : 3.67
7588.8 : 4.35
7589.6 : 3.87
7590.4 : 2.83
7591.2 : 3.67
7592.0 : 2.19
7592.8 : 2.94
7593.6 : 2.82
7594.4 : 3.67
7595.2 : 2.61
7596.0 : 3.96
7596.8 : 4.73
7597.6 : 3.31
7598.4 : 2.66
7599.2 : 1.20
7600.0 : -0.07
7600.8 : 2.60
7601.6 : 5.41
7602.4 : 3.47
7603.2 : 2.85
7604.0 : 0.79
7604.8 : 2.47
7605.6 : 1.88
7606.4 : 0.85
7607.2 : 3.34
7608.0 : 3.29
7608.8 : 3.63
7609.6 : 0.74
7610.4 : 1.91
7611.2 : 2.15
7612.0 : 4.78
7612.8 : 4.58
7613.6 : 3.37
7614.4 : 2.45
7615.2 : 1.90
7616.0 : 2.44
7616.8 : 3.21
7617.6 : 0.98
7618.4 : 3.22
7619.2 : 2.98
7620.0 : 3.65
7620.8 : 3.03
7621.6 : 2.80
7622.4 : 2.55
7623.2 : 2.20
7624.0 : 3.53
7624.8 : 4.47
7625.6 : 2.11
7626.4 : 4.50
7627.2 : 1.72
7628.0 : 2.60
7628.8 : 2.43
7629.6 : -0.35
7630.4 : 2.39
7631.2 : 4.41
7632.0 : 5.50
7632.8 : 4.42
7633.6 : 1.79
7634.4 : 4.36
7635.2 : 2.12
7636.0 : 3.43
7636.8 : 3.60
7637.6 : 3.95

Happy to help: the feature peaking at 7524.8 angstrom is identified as [N II] 6583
